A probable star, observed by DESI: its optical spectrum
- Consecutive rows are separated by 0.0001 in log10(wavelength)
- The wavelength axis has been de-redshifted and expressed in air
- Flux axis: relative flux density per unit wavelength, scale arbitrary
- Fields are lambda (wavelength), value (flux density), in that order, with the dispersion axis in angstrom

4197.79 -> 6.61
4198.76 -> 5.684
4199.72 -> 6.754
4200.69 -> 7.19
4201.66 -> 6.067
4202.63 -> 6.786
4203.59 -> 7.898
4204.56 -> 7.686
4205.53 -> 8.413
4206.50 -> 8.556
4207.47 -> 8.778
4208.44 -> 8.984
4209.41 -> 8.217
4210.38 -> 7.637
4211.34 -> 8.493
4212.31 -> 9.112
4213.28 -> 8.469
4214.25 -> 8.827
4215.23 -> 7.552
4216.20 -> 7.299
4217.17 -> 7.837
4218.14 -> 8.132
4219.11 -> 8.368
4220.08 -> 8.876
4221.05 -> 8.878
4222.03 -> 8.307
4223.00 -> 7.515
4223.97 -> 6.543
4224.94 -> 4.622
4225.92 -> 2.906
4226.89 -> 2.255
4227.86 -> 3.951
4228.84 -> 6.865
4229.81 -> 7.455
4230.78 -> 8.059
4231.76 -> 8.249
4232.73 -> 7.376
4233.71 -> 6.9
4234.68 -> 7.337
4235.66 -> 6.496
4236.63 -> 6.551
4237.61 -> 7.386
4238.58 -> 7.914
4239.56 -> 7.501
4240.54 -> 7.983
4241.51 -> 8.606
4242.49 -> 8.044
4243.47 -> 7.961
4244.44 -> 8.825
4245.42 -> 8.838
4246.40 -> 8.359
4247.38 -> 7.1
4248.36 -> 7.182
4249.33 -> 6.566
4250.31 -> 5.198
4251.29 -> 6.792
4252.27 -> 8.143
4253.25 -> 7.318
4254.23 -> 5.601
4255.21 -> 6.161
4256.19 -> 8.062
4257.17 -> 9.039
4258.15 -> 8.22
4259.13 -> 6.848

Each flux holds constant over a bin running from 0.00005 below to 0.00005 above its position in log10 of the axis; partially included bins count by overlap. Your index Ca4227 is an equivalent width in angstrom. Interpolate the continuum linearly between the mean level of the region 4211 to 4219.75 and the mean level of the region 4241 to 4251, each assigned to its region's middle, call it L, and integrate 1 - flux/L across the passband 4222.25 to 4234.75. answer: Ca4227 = 2.8 angstrom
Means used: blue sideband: 8.24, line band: 6.17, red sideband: 7.65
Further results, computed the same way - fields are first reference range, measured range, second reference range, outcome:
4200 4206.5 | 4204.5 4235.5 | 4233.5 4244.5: 0.2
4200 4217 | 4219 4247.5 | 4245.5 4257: 1.0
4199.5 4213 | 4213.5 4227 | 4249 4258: 0.9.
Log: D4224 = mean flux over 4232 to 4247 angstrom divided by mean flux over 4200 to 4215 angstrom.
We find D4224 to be 0.96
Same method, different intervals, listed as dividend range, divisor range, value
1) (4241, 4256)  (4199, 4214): 0.93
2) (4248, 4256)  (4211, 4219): 0.81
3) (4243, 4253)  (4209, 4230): 1.04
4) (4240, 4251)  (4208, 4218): 0.93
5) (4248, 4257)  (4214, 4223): 0.84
